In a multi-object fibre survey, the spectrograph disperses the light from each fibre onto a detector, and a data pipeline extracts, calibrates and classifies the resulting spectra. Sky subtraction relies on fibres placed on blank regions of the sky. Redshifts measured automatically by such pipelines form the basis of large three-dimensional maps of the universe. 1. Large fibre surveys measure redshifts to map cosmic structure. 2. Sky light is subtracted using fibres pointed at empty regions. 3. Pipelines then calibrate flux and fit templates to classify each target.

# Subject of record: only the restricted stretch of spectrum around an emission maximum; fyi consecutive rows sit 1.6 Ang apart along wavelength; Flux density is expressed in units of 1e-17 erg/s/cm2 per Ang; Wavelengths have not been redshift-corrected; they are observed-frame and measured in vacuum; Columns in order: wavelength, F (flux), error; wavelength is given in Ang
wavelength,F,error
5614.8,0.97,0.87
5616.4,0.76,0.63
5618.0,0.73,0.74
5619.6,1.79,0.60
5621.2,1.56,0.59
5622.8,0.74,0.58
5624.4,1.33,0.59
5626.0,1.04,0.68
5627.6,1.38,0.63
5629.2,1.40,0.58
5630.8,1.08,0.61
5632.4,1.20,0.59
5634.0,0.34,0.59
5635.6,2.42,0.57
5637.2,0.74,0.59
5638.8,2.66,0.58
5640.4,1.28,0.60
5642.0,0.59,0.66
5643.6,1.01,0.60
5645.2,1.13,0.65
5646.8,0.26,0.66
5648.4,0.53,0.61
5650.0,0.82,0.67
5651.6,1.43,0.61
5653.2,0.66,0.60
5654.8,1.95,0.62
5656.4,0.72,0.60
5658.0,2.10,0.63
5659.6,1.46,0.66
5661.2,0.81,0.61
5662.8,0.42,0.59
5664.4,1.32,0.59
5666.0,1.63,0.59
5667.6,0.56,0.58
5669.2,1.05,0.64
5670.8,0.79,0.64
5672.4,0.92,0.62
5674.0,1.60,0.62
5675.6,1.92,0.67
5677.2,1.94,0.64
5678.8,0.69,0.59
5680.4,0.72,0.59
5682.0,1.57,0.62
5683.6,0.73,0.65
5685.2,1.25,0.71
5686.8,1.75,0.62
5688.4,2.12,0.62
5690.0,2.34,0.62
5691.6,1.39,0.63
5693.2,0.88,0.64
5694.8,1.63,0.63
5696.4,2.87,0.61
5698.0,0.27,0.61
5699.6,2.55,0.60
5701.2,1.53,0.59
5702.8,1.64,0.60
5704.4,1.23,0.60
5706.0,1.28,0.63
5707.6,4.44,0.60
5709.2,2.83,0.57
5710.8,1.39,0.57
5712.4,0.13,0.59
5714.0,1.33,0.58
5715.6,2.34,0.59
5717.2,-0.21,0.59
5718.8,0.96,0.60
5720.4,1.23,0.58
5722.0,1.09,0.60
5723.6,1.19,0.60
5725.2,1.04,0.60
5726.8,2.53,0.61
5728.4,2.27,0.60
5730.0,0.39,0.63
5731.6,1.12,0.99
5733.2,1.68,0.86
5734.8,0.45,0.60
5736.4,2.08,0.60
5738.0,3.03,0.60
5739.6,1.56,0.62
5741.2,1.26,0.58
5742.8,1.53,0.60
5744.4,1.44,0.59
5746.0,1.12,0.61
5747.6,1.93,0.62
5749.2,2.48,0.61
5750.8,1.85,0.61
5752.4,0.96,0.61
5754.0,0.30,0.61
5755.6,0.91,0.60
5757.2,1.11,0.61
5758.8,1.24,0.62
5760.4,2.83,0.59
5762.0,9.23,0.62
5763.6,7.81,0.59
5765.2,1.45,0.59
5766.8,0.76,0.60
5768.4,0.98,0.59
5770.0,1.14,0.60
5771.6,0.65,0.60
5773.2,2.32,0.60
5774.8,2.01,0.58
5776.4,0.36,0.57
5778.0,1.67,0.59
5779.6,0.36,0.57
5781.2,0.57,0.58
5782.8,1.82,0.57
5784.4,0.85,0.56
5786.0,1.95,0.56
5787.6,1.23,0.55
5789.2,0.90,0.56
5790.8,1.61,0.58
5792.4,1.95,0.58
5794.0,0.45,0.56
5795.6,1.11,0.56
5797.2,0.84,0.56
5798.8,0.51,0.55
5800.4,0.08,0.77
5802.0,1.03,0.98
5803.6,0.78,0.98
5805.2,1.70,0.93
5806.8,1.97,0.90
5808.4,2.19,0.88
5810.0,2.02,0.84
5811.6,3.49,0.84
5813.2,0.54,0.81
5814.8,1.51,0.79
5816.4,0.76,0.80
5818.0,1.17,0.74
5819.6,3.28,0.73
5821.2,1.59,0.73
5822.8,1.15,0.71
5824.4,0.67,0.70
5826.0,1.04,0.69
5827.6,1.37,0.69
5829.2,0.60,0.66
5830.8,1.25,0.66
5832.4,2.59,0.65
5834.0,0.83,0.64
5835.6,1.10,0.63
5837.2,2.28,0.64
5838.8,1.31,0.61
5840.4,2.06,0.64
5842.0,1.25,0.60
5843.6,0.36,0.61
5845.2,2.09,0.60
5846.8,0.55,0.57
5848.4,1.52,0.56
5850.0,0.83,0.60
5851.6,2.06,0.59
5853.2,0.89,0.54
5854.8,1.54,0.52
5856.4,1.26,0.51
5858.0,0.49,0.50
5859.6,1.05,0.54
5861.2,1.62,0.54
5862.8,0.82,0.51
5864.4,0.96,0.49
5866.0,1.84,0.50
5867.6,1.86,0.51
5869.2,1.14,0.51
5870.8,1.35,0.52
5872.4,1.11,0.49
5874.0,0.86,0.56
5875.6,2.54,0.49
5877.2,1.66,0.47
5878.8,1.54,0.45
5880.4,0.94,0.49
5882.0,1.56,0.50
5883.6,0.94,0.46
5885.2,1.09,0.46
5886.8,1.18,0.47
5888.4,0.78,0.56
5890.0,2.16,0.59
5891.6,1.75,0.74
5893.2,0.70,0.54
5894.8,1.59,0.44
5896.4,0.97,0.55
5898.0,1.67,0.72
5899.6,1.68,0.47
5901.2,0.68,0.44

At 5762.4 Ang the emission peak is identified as [O III] 5007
